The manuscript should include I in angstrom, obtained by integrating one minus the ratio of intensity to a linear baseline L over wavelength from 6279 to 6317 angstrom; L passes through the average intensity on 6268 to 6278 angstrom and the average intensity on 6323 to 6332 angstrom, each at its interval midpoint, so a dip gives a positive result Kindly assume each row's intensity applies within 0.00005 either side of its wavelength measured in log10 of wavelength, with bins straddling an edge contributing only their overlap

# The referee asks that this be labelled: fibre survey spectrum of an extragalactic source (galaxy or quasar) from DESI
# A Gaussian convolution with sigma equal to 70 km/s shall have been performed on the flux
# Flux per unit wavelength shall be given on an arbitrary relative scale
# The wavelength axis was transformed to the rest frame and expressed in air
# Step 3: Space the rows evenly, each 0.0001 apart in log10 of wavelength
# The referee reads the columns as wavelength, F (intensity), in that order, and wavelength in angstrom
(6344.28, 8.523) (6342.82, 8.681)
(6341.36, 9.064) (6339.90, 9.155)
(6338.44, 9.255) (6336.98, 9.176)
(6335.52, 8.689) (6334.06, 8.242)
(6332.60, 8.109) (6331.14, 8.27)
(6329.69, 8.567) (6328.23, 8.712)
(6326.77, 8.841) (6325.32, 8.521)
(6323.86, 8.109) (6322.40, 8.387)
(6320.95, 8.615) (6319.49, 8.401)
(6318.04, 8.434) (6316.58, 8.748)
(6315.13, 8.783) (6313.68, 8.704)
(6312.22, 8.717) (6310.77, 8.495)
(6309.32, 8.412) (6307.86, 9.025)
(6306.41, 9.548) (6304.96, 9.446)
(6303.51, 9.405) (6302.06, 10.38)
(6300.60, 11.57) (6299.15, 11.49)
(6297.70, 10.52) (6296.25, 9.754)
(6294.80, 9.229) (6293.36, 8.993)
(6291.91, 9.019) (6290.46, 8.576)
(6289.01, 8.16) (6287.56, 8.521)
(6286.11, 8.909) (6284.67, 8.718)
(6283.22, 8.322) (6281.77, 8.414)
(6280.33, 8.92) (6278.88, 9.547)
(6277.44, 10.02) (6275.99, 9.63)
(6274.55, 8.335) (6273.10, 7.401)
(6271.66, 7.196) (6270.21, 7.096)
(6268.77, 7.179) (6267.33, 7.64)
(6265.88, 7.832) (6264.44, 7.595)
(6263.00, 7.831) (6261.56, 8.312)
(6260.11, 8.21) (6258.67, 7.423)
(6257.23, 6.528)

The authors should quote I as -4.2 angstrom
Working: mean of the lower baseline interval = 8.09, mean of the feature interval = 9.19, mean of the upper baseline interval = 8.49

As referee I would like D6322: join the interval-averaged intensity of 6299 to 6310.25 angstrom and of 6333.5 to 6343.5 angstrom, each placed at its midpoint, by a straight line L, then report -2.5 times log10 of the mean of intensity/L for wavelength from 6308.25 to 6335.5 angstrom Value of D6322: 0.10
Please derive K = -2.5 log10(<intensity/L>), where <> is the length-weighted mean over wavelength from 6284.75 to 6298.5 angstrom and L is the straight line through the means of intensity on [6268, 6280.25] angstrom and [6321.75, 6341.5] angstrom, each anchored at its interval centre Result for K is -0.08 mag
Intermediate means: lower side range 8.33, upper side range 8.64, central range 9.08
